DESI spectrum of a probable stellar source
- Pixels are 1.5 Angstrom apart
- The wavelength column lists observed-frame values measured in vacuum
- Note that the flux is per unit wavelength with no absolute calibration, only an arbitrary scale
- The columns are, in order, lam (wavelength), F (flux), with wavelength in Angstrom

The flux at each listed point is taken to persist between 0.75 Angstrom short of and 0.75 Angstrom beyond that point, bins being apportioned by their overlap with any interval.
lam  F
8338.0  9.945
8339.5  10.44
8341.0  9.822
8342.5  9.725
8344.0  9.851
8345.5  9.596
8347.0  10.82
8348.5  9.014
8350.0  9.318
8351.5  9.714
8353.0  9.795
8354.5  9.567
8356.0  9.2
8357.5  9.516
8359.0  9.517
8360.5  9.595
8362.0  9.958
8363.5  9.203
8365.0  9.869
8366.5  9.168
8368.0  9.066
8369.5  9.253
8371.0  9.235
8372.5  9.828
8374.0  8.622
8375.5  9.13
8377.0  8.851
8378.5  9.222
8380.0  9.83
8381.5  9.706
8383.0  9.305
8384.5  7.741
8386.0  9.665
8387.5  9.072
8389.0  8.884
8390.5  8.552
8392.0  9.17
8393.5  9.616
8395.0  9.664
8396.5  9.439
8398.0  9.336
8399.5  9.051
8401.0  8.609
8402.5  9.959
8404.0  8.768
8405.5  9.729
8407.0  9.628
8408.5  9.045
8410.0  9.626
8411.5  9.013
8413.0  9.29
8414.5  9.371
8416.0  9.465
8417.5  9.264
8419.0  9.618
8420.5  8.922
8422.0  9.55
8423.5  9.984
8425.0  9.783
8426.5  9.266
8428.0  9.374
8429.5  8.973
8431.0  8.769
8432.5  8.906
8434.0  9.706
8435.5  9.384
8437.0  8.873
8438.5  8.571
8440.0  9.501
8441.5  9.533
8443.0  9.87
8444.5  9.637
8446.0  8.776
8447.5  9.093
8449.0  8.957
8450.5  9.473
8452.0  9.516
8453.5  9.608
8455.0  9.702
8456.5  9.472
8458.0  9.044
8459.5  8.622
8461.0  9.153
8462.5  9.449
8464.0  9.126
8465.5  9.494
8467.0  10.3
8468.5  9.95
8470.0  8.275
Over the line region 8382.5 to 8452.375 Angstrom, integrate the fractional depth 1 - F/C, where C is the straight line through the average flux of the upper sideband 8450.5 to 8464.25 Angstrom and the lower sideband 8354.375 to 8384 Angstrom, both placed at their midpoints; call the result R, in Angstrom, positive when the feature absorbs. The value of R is 0.6 Angstrom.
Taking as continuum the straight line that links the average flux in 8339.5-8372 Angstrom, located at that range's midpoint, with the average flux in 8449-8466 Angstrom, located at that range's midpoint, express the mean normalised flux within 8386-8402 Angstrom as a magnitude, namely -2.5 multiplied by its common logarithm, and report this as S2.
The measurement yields 0.036 mag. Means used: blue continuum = 9.58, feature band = 9.18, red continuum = 9.31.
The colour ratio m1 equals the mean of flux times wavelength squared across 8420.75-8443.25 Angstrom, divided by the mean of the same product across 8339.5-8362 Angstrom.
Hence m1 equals 0.98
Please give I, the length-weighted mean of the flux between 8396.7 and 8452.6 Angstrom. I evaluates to 9.3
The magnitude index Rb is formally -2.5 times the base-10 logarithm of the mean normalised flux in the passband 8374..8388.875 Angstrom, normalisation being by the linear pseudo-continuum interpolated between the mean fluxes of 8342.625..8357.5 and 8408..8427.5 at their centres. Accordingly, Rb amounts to 0.05 mag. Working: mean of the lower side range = 9.65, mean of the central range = 9.13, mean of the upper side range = 9.4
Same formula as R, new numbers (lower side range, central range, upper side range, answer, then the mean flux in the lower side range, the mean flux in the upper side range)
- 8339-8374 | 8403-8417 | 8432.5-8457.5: 0.15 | 9.58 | 9.34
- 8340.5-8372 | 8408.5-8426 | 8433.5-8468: -0.01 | 9.56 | 9.34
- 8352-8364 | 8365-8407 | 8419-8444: 1.08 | 9.55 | 9.32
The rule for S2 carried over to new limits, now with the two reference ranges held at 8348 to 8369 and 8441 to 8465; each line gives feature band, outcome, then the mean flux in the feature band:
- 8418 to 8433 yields 0.00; 9.32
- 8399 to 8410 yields 0.01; 9.29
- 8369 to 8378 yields 0.03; 9.15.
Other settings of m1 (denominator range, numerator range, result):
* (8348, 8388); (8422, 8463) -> 1.01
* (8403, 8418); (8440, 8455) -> 1.02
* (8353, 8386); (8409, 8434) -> 1.01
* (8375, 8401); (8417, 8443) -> 1.02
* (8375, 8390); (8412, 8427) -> 1.04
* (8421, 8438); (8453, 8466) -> 1.00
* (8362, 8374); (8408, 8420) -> 1.01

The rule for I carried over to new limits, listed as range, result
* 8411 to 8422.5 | 9.31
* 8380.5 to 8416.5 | 9.24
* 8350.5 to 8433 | 9.31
